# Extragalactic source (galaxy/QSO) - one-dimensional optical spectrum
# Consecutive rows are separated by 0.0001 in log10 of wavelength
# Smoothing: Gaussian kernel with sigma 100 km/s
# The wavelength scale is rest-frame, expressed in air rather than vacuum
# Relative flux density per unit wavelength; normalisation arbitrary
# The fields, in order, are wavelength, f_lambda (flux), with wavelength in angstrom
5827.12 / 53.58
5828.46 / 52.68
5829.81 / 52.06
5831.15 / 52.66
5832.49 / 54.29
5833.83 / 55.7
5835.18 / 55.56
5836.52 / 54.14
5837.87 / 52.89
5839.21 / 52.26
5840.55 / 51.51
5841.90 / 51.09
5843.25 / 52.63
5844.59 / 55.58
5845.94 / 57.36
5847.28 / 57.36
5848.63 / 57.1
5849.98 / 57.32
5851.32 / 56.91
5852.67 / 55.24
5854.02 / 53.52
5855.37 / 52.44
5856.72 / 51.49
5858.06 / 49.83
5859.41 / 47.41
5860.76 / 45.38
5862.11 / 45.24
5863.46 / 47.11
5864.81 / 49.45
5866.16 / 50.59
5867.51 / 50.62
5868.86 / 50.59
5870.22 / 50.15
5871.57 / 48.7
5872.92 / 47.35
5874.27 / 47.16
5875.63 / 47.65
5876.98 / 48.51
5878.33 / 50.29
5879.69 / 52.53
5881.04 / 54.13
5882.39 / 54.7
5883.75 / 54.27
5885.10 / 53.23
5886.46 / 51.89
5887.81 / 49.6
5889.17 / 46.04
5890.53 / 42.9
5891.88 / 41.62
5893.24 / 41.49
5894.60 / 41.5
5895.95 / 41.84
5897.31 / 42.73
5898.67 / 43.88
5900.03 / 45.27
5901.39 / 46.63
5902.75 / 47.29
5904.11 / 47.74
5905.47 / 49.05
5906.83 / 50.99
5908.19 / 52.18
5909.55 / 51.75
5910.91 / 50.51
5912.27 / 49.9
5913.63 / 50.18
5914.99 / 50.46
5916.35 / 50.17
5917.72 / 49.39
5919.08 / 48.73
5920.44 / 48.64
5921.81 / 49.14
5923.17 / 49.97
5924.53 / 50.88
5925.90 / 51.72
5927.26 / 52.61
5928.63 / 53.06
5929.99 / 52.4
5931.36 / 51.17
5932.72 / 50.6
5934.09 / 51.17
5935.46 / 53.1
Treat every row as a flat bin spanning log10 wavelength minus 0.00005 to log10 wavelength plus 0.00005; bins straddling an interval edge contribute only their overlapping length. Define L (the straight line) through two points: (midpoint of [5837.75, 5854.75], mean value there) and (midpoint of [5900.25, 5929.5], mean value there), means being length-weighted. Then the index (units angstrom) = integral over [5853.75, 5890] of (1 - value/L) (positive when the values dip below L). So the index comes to 2.1 angstrom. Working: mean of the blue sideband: 54.7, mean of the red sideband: 50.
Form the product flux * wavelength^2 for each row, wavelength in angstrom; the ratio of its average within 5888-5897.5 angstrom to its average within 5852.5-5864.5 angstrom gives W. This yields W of 0.88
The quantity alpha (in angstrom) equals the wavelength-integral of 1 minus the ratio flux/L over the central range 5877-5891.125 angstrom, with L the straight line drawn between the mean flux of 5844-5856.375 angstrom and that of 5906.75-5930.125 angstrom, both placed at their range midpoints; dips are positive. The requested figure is 0.6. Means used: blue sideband 55.7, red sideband 50.7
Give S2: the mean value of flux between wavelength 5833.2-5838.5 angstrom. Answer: 54.5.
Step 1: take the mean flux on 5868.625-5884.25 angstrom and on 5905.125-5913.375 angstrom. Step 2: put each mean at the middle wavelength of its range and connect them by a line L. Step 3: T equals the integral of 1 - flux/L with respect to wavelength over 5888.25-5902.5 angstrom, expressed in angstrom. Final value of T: 1.98 angstrom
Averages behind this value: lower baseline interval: 50.4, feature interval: 43.6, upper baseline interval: 50.8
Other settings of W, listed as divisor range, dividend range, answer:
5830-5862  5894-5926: 0.93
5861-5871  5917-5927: 1.04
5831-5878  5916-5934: 1.00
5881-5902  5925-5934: 1.12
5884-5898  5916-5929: 1.12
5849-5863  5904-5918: 1.00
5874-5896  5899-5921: 1.03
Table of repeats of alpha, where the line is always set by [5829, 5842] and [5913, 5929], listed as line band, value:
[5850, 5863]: 0.37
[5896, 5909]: 0.99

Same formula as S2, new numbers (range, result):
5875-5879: 48.9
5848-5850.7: 57.3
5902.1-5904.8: 47.5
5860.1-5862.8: 45.3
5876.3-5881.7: 51.4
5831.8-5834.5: 55.1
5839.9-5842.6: 51.1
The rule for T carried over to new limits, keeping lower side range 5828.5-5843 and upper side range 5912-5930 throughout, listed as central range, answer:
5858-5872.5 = 1.01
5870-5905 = 2.65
